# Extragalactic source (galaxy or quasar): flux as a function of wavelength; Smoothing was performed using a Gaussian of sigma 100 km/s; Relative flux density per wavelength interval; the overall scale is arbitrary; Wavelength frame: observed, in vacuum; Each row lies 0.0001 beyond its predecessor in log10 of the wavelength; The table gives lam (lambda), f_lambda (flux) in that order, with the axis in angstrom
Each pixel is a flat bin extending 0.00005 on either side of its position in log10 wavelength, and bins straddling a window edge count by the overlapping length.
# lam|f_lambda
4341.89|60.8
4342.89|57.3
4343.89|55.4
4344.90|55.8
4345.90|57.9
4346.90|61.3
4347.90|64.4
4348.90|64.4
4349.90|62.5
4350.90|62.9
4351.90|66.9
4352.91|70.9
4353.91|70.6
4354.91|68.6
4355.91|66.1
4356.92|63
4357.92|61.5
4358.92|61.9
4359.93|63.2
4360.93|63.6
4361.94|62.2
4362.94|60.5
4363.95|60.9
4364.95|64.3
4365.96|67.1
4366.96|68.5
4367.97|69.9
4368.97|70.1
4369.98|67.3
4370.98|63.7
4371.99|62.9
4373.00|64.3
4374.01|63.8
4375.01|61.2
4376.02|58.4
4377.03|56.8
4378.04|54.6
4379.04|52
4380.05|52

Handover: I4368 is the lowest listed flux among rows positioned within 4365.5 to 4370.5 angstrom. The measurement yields 67.1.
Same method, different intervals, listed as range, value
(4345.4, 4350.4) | 57.9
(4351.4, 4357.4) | 63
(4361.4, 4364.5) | 60.5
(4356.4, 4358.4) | 61.5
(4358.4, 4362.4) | 61.9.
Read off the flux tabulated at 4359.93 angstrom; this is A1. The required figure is 63.2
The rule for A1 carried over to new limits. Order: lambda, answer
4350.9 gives 62.9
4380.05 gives 52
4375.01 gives 61.2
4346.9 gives 61.3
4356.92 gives 63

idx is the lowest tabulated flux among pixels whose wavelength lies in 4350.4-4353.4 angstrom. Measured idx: 62.9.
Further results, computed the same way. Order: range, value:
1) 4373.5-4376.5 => 58.4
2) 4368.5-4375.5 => 61.2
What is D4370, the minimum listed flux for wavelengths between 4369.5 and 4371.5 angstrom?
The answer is 63.7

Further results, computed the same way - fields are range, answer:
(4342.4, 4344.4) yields 55.4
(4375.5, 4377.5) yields 56.8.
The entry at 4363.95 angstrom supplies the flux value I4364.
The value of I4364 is 60.9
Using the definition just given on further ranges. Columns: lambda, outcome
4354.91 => 68.6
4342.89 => 57.3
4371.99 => 62.9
